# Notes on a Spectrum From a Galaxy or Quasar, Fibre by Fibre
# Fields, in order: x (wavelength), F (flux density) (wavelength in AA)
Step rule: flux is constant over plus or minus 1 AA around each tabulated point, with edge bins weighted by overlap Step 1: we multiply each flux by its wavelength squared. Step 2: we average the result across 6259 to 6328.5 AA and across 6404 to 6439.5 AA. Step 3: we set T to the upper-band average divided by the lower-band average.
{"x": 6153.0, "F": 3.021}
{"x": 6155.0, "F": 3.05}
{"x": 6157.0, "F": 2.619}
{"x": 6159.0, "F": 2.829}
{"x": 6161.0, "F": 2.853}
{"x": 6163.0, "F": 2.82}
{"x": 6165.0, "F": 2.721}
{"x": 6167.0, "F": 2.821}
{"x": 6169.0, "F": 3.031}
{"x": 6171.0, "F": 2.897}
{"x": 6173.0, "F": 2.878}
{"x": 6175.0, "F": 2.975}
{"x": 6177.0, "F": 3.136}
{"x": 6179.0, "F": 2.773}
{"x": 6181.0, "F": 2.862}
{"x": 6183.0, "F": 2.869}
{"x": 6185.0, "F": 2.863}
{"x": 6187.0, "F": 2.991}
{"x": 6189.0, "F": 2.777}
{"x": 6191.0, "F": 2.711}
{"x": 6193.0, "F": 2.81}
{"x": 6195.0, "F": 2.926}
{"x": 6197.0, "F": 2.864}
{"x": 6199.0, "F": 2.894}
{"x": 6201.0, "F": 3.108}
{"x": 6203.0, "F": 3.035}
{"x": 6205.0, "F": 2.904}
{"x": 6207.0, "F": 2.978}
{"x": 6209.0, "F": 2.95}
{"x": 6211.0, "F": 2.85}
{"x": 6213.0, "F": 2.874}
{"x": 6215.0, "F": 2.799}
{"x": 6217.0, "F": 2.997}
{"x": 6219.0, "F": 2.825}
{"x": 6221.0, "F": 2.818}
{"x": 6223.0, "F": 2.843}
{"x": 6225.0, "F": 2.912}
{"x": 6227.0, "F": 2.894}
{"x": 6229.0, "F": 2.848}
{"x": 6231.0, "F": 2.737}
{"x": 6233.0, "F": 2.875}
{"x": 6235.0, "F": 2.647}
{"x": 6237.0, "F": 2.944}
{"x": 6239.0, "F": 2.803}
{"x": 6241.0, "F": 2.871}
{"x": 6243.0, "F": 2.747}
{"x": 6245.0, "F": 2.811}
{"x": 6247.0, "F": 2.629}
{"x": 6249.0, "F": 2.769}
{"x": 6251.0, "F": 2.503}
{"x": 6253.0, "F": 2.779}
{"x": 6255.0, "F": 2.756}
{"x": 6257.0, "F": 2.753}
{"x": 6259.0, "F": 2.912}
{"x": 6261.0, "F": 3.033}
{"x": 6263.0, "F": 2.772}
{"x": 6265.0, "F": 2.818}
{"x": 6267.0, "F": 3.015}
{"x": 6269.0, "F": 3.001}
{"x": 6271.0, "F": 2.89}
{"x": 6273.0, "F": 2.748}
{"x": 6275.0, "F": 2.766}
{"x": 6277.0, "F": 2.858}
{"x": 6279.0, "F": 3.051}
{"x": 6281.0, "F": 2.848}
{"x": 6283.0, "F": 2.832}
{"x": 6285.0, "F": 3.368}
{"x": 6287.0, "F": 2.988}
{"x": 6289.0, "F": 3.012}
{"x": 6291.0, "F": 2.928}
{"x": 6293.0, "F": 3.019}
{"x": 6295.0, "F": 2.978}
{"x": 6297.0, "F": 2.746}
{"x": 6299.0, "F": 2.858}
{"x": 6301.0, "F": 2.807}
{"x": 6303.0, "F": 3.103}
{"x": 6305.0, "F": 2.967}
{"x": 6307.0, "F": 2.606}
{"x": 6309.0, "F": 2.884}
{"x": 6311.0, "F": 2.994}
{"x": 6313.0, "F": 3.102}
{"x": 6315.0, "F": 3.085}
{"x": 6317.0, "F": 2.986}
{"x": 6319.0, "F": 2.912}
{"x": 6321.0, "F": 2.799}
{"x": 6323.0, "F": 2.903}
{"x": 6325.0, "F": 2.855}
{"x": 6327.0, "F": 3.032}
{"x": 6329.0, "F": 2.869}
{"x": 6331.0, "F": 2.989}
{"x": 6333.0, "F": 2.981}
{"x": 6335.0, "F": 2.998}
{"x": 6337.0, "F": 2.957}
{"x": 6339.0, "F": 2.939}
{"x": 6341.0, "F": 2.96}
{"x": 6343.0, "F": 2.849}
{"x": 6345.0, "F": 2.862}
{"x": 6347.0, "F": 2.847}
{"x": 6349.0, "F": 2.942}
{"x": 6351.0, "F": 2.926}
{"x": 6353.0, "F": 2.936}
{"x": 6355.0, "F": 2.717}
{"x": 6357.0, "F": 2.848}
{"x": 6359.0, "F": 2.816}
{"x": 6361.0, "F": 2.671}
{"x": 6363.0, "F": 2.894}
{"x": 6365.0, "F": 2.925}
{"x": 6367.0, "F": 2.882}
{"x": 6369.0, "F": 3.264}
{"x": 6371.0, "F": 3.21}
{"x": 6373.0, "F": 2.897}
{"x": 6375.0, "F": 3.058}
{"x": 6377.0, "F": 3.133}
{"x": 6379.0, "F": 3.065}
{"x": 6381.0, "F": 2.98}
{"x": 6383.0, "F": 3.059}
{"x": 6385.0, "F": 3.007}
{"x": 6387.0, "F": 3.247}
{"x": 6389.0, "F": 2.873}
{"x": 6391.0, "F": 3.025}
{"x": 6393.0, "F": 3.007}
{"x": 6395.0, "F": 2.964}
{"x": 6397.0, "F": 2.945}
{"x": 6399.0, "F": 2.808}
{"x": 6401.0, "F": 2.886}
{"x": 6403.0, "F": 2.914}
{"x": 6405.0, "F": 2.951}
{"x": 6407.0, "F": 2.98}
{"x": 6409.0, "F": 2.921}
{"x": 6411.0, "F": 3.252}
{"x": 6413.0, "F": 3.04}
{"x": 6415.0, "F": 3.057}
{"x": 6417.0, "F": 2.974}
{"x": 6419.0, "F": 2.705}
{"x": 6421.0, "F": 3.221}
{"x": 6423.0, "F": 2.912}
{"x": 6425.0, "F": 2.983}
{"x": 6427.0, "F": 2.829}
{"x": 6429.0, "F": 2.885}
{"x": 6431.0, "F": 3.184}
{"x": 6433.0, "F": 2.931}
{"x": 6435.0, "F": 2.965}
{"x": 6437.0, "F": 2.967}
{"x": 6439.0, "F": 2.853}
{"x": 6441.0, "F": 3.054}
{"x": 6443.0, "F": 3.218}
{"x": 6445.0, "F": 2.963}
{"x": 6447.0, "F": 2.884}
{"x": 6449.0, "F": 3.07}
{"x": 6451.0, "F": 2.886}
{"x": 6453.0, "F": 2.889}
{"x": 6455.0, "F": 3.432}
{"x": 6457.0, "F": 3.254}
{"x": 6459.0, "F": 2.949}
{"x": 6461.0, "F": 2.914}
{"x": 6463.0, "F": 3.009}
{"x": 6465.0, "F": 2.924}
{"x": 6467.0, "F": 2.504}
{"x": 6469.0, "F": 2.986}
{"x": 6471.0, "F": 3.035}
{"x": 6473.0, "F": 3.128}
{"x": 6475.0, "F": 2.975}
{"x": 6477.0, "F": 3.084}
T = 1.06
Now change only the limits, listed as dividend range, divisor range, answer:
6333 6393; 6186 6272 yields 1.08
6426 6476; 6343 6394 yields 1.04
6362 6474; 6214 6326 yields 1.09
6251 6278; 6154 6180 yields 1.02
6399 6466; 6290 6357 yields 1.06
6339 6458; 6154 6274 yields 1.11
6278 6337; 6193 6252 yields 1.06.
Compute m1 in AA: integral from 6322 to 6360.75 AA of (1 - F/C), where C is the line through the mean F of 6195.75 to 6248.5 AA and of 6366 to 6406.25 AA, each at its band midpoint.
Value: 0.9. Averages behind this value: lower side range 2.86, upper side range 3.01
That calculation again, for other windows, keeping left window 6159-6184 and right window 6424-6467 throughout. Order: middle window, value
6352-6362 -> 0.5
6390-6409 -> 0.2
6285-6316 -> -0.2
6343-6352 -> 0.2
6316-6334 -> 0.1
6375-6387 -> -0.4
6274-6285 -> 0.0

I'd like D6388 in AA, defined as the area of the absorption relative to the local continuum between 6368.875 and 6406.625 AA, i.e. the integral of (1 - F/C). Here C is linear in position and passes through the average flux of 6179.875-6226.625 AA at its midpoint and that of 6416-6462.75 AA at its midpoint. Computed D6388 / -0.5 AA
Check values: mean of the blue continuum 2.89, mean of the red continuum 3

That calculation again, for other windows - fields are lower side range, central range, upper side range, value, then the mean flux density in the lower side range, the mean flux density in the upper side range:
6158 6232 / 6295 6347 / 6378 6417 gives 0.6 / 2.88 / 3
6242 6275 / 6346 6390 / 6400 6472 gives -0.7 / 2.81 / 2.98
